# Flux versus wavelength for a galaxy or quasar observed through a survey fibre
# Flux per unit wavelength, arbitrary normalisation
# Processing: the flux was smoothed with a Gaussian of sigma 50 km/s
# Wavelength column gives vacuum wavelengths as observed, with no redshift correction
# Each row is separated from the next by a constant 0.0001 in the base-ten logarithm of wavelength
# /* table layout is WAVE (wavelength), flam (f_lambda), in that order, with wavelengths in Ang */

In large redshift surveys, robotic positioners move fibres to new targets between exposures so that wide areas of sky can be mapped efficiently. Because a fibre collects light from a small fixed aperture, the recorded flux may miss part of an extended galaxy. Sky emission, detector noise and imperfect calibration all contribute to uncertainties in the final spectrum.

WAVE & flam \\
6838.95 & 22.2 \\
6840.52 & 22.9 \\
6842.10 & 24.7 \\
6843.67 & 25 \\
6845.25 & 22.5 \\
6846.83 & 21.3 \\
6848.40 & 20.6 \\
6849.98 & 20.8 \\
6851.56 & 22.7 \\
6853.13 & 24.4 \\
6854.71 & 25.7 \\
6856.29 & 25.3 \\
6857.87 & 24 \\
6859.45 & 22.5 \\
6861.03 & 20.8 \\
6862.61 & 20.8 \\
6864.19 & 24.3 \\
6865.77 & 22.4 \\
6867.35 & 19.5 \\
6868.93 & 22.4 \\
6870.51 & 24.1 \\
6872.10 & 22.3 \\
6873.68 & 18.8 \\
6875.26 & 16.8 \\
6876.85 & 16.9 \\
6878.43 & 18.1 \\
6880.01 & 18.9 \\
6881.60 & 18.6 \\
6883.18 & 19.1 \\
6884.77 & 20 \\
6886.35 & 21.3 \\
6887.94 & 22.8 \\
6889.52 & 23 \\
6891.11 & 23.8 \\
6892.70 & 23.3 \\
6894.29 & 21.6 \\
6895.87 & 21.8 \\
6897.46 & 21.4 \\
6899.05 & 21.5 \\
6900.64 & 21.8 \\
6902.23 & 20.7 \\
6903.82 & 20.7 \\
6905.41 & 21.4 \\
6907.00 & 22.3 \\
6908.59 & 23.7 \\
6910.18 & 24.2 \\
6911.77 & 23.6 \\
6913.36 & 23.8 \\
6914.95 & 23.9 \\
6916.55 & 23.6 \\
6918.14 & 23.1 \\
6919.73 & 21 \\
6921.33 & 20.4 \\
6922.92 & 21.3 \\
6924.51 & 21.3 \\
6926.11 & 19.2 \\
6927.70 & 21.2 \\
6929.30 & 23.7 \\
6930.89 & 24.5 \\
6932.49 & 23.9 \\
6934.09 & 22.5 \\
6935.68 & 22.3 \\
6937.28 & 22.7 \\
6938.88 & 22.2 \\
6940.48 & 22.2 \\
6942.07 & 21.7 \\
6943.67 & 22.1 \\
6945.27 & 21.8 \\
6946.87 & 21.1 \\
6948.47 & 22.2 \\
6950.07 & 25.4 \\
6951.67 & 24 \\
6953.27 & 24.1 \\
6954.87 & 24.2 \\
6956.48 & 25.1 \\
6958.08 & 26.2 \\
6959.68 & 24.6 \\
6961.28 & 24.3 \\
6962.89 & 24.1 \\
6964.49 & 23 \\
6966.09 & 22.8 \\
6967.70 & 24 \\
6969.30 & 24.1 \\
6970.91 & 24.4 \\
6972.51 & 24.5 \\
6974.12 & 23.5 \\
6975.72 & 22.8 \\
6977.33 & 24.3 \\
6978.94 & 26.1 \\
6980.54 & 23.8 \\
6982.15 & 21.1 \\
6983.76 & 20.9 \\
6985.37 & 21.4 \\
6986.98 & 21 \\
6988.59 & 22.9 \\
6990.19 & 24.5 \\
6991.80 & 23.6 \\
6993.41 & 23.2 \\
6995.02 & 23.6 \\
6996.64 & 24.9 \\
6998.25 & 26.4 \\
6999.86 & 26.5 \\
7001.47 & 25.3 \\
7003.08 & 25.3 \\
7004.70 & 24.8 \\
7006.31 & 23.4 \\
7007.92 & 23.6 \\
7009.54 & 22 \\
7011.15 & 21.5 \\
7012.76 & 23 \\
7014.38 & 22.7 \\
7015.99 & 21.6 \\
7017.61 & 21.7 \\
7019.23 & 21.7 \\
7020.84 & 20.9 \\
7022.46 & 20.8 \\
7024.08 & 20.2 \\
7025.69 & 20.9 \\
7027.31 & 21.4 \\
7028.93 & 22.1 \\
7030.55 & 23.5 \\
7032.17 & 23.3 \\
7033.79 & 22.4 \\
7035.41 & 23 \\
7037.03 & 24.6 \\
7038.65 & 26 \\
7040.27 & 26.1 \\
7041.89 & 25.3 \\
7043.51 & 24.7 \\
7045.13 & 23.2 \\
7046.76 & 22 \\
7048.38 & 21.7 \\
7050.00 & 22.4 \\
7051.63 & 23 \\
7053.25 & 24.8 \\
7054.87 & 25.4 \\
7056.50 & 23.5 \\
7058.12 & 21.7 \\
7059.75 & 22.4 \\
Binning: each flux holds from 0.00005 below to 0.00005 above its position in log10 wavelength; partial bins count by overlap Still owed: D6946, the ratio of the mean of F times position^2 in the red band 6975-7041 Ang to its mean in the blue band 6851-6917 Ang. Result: 1.10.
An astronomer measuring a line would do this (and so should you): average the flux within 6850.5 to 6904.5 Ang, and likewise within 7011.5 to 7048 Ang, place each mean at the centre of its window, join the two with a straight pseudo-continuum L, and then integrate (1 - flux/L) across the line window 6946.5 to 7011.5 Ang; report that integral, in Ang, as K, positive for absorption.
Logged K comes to -4.2 Ang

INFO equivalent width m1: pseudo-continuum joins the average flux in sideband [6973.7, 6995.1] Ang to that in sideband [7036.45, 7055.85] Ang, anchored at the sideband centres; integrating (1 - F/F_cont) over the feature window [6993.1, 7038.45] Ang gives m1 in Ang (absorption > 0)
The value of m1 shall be 1.0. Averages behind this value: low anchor 23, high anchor 24.1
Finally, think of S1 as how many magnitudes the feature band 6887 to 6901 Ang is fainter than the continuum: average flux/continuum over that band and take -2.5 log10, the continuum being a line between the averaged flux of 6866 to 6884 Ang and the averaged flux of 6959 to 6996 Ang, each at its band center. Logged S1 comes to -0.10 mag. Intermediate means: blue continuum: 19.7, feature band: 22.3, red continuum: 23.4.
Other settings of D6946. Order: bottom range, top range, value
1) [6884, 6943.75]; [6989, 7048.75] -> 1.08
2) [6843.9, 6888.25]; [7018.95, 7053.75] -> 1.13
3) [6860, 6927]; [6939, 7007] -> 1.13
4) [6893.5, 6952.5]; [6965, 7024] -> 1.06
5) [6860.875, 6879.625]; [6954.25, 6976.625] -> 1.21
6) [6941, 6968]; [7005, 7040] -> 0.97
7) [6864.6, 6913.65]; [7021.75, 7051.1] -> 1.13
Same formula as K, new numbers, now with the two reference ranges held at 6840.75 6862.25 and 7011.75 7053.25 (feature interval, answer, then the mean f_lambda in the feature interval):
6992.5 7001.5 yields -0.8 Ang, 24.9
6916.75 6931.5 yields 0.7 Ang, 21.8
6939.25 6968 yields -0.7 Ang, 23.5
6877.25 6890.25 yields 1.6 Ang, 20.1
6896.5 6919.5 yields 0.5 Ang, 22.5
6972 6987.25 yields -0.1 Ang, 23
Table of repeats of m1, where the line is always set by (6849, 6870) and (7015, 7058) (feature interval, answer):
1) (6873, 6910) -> 3.1 Ang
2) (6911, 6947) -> 0.8 Ang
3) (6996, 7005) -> -1.1 Ang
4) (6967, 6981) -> -0.8 Ang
